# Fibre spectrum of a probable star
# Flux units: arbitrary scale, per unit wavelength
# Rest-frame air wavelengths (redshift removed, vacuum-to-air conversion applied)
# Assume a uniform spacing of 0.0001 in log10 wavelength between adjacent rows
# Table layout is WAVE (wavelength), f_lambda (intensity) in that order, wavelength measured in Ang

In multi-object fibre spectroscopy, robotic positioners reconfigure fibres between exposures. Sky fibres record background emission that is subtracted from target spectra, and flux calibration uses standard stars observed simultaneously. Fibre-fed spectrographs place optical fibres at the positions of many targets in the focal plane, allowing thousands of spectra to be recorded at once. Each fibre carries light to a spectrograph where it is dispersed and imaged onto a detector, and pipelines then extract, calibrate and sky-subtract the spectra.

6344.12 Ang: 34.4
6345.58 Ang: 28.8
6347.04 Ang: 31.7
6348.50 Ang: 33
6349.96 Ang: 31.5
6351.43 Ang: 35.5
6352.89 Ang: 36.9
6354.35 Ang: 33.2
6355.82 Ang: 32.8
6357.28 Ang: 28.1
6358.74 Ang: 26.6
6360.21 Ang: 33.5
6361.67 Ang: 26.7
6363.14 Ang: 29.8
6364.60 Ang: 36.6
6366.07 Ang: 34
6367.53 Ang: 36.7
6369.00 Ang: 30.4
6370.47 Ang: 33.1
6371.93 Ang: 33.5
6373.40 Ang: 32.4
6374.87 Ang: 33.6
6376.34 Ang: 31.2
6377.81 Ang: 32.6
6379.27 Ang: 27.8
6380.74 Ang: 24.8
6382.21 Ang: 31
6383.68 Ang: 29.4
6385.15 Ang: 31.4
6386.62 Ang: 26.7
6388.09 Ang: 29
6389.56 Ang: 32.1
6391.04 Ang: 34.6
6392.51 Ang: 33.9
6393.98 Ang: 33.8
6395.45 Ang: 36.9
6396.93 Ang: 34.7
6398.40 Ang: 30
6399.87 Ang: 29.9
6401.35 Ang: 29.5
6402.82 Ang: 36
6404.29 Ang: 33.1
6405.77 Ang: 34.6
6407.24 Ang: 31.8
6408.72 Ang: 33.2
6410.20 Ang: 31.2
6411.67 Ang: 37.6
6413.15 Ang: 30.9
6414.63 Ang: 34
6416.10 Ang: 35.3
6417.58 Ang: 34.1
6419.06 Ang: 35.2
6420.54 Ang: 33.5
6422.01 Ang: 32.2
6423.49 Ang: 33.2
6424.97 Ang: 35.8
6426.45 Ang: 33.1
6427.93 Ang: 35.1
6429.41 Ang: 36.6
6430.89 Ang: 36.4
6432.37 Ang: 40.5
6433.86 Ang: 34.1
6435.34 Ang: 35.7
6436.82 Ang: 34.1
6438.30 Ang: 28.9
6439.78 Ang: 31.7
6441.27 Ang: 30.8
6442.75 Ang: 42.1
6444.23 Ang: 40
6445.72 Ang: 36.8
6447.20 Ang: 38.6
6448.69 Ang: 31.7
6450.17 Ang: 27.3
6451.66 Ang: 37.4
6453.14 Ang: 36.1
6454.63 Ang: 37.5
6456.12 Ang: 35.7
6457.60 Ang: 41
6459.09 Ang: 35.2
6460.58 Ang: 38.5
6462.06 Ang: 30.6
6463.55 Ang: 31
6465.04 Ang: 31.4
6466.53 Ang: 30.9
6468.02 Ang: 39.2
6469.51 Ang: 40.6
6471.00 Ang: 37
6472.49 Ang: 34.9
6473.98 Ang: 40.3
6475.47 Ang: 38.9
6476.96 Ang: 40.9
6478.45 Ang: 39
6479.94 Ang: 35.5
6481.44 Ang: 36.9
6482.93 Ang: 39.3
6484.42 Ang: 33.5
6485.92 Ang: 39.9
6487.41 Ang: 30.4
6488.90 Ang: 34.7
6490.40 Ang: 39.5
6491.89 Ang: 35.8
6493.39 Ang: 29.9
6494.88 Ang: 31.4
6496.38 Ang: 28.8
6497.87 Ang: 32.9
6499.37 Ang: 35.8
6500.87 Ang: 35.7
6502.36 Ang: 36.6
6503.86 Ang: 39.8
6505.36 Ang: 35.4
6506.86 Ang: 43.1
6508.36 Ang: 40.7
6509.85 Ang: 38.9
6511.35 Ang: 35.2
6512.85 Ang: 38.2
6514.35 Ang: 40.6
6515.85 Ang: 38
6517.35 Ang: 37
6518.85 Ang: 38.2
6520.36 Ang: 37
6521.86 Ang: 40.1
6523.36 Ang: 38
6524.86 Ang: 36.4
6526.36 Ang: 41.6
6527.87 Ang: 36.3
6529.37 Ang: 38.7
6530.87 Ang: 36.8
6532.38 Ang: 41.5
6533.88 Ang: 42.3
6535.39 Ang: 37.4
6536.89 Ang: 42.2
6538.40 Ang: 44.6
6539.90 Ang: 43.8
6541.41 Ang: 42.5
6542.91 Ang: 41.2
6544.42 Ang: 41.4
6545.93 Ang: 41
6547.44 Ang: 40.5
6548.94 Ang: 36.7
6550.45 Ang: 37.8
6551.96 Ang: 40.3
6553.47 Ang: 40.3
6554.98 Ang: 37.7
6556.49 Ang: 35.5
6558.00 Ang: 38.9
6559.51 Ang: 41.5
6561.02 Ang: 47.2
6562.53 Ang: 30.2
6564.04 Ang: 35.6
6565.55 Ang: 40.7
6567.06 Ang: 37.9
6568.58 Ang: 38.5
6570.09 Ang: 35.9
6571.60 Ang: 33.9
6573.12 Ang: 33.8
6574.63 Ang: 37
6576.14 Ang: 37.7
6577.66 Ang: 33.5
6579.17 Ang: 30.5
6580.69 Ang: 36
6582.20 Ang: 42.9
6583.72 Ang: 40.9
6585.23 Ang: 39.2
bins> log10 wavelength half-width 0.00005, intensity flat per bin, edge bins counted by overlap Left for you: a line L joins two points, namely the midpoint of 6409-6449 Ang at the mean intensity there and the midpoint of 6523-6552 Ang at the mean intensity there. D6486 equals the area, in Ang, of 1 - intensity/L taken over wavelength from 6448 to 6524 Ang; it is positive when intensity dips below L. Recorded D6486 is 2.5 Ang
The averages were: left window 34.8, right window 40.1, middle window 36.3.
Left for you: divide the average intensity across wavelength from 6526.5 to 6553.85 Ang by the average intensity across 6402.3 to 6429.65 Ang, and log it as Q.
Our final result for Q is 1.19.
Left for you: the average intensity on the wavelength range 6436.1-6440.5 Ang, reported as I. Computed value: 31.6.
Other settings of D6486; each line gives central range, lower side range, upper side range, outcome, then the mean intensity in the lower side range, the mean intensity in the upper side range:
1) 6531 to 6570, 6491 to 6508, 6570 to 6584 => -4.4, 35.2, 36.1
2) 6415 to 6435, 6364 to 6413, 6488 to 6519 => -0.8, 32.3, 36.4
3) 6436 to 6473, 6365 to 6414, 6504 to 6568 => 0.2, 32.2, 39.3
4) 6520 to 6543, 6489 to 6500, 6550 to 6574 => -2.7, 33.5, 37.8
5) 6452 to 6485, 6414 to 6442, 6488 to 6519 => -1.1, 34.2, 36.4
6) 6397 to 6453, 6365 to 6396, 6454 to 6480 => 0.3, 31.9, 36.6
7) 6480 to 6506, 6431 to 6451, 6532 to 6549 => 2.2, 34.8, 41.5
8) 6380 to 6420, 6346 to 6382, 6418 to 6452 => 1.2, 31.9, 34.8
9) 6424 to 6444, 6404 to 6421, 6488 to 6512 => -0.5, 33.7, 35.9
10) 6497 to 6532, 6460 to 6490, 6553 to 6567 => -0.5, 36.2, 38.6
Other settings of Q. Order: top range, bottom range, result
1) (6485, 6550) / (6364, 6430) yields 1.16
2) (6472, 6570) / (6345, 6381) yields 1.19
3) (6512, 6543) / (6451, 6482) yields 1.08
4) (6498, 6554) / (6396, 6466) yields 1.14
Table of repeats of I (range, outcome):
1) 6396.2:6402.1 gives 31.1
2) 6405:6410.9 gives 32.7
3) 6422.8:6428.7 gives 34.3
